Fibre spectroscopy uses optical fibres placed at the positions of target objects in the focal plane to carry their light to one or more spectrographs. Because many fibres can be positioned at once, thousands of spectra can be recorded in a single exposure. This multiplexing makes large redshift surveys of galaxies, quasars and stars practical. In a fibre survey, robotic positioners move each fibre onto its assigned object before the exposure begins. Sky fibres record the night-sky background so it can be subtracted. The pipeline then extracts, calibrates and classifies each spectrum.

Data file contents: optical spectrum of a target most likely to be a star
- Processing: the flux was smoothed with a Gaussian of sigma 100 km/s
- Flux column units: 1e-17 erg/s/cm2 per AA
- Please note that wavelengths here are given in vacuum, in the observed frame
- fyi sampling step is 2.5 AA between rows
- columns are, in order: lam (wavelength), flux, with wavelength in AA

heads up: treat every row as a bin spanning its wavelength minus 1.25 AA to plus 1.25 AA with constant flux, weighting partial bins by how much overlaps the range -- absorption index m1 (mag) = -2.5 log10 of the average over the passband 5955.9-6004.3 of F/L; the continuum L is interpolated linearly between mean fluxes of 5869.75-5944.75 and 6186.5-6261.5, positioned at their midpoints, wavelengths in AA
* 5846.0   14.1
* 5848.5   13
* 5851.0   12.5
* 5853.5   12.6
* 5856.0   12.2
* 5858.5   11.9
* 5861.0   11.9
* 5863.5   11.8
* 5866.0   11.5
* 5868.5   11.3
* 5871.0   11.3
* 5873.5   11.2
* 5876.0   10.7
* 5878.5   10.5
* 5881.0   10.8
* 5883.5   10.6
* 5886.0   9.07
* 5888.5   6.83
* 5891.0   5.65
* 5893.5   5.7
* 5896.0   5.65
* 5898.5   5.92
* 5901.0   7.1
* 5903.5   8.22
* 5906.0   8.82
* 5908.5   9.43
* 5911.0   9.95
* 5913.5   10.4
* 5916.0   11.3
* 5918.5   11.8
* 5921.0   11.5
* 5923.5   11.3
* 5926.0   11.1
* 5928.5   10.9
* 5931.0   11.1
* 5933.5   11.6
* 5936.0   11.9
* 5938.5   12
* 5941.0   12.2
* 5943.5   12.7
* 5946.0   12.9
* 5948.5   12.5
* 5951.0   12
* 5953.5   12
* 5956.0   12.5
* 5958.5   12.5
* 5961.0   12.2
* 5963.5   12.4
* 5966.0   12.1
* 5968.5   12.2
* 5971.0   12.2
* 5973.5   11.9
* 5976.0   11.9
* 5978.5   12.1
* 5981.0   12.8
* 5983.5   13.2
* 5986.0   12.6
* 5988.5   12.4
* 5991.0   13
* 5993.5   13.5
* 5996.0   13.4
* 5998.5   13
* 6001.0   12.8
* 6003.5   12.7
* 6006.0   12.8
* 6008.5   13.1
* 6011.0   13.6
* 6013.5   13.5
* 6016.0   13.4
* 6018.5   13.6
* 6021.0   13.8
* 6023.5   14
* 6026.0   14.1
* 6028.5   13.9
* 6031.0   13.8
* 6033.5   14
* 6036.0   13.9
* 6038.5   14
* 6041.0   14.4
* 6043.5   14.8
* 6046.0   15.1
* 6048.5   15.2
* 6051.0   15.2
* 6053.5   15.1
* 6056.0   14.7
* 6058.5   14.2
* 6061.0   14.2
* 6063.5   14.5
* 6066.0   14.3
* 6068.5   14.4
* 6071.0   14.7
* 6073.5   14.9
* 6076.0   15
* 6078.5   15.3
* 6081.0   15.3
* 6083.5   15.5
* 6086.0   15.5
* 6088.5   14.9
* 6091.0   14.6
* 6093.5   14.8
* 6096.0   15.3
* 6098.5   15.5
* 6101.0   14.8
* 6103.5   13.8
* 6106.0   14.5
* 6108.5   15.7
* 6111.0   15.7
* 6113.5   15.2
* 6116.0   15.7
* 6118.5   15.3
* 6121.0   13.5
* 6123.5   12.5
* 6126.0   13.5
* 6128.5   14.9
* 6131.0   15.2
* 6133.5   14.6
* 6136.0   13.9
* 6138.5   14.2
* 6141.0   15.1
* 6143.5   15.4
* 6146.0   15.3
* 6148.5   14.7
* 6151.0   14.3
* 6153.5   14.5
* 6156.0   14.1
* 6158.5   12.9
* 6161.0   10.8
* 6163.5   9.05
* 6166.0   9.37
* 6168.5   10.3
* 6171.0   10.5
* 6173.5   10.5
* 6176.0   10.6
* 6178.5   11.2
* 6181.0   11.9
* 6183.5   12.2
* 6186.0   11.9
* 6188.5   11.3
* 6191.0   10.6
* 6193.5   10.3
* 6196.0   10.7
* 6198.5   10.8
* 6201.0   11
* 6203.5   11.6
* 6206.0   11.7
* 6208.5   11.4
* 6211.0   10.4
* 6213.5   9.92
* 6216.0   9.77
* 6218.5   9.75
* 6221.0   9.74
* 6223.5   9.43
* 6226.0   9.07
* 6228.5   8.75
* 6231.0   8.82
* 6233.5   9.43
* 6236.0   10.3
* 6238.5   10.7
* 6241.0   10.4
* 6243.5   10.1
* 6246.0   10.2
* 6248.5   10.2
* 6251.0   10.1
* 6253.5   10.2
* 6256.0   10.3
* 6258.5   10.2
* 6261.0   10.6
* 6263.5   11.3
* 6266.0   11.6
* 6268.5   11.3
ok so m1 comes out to -0.25 mag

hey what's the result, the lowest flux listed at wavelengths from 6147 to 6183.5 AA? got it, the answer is 9.05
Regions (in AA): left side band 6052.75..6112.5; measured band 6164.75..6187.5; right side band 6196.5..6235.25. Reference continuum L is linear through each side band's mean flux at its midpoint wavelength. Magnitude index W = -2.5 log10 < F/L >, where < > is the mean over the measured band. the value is 0.06 mag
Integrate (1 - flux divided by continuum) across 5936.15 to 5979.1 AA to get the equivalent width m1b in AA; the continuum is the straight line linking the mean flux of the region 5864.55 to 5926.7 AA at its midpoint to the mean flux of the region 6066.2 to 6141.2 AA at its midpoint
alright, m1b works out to -4.6 AA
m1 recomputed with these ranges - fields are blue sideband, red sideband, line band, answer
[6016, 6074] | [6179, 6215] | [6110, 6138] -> -0.148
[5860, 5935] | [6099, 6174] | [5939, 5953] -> -0.169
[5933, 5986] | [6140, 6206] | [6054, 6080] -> -0.205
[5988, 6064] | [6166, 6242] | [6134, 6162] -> -0.220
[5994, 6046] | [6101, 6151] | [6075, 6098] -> -0.063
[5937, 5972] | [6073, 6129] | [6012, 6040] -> -0.021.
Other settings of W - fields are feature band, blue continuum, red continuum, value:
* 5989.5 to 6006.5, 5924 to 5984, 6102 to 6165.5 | -0.04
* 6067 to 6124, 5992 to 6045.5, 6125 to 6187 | -0.13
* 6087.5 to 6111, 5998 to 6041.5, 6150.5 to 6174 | -0.20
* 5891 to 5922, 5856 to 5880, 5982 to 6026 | 0.35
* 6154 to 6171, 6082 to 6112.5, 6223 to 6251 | 0.13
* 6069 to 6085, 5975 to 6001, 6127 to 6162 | -0.11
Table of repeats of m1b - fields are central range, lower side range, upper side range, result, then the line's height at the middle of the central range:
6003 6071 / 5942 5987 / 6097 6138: -3.35 AA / 13.4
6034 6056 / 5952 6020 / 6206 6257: -4.79 AA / 12.1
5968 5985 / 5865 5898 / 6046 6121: -0.63 AA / 11.9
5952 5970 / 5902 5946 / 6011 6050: -0.30 AA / 12.1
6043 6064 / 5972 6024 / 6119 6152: -1.90 AA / 13.6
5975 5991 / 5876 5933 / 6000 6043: -0.43 AA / 12.2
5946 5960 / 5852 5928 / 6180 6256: -3.22 AA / 10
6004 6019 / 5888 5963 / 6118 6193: -2.69 AA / 11.3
